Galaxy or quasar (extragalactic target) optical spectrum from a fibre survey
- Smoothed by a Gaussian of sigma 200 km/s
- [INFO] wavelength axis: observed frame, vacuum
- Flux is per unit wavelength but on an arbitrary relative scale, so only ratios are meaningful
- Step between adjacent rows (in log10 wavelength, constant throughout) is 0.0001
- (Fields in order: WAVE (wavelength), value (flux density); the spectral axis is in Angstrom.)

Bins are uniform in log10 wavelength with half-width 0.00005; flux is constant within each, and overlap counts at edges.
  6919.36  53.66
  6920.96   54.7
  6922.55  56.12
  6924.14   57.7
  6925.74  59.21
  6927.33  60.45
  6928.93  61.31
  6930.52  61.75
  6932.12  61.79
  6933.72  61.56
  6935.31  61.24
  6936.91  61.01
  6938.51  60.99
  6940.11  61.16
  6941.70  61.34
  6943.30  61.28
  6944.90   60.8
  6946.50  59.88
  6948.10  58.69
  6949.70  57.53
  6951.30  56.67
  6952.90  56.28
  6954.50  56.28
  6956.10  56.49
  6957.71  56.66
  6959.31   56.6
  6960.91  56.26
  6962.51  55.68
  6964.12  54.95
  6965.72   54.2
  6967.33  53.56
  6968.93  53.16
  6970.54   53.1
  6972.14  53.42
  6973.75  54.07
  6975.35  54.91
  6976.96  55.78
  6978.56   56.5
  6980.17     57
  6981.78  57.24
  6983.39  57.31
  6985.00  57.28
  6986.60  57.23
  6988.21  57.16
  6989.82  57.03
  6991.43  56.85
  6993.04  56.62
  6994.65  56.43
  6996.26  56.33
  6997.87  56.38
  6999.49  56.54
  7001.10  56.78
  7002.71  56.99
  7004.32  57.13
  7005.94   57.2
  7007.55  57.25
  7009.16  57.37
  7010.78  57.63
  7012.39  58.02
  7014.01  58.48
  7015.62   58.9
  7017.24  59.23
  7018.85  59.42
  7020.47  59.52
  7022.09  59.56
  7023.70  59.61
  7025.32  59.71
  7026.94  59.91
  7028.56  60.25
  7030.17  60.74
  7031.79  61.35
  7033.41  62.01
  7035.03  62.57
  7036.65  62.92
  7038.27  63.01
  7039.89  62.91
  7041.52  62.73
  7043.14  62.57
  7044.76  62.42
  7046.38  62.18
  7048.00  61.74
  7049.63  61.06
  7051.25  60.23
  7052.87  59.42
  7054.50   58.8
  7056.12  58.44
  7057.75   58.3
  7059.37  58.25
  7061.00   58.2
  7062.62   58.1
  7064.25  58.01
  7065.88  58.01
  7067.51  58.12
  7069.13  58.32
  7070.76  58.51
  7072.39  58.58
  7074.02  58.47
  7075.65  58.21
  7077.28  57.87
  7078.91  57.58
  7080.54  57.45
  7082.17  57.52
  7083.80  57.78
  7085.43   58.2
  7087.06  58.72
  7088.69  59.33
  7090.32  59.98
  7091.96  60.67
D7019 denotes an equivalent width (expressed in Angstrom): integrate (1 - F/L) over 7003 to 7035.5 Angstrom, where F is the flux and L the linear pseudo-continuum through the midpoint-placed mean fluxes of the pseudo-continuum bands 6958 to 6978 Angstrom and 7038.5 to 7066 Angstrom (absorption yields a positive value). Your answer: -0.65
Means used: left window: 54.7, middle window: 59.2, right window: 60.2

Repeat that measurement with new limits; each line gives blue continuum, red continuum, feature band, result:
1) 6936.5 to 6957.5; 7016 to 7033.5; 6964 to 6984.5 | 1.5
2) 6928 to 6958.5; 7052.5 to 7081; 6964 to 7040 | 1.6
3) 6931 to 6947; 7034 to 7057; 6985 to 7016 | 2.1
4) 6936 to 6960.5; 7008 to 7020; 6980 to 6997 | 0.5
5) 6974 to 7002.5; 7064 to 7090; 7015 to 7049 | -2.2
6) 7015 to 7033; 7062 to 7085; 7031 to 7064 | -1.0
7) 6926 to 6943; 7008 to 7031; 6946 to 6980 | 2.7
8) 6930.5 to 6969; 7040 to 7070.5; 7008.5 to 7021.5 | 0.1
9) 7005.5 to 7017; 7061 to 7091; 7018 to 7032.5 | -0.5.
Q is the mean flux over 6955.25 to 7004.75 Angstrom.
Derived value 56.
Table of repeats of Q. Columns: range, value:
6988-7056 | 59.4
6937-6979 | 56.9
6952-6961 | 56.4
